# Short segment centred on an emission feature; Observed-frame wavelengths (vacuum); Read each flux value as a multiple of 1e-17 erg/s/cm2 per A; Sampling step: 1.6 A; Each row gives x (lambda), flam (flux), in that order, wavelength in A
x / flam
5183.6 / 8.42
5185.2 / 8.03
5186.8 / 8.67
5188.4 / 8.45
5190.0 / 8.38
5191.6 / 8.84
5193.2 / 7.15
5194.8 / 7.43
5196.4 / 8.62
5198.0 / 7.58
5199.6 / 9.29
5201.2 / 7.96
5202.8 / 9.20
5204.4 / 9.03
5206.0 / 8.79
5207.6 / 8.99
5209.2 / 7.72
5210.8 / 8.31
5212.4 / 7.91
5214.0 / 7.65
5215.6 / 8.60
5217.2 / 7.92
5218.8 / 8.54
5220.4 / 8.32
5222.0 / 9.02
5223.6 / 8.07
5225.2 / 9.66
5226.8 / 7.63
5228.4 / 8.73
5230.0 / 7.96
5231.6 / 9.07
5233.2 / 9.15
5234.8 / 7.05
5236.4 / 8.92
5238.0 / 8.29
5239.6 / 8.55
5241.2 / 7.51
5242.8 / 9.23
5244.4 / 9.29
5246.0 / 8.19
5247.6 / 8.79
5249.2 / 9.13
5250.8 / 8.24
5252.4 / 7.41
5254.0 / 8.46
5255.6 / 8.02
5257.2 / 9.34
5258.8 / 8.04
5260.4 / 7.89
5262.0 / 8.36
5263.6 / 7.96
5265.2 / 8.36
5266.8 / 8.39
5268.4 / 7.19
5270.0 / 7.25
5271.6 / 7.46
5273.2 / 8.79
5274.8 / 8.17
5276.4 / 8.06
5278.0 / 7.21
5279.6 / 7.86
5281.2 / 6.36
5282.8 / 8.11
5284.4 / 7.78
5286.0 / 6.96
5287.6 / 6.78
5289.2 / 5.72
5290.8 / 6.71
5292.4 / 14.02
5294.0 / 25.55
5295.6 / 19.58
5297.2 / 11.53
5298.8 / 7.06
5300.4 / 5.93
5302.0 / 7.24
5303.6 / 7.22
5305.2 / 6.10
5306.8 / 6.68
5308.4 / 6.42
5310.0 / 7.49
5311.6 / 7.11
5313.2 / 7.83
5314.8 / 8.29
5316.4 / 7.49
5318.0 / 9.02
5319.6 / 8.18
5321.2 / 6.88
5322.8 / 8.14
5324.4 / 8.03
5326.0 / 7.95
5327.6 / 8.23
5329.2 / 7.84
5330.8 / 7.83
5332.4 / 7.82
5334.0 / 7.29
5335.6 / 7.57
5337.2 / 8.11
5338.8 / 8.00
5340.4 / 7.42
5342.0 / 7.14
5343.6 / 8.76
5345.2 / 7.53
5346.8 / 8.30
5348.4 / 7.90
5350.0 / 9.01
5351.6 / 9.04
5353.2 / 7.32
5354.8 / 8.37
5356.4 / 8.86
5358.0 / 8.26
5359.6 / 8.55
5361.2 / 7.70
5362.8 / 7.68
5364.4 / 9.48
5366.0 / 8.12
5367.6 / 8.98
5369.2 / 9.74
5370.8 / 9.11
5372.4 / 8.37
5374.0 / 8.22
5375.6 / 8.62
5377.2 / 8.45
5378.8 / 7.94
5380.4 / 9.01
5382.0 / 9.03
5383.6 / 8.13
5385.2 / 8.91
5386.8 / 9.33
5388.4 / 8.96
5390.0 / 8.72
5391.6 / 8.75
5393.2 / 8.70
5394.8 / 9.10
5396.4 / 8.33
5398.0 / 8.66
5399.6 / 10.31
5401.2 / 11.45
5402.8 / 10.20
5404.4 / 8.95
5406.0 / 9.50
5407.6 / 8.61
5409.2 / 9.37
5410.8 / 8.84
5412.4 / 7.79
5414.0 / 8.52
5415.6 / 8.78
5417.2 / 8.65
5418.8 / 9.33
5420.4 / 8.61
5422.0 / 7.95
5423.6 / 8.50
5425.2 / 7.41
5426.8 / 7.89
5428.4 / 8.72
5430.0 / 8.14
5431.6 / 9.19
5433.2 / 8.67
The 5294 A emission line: Hbeta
